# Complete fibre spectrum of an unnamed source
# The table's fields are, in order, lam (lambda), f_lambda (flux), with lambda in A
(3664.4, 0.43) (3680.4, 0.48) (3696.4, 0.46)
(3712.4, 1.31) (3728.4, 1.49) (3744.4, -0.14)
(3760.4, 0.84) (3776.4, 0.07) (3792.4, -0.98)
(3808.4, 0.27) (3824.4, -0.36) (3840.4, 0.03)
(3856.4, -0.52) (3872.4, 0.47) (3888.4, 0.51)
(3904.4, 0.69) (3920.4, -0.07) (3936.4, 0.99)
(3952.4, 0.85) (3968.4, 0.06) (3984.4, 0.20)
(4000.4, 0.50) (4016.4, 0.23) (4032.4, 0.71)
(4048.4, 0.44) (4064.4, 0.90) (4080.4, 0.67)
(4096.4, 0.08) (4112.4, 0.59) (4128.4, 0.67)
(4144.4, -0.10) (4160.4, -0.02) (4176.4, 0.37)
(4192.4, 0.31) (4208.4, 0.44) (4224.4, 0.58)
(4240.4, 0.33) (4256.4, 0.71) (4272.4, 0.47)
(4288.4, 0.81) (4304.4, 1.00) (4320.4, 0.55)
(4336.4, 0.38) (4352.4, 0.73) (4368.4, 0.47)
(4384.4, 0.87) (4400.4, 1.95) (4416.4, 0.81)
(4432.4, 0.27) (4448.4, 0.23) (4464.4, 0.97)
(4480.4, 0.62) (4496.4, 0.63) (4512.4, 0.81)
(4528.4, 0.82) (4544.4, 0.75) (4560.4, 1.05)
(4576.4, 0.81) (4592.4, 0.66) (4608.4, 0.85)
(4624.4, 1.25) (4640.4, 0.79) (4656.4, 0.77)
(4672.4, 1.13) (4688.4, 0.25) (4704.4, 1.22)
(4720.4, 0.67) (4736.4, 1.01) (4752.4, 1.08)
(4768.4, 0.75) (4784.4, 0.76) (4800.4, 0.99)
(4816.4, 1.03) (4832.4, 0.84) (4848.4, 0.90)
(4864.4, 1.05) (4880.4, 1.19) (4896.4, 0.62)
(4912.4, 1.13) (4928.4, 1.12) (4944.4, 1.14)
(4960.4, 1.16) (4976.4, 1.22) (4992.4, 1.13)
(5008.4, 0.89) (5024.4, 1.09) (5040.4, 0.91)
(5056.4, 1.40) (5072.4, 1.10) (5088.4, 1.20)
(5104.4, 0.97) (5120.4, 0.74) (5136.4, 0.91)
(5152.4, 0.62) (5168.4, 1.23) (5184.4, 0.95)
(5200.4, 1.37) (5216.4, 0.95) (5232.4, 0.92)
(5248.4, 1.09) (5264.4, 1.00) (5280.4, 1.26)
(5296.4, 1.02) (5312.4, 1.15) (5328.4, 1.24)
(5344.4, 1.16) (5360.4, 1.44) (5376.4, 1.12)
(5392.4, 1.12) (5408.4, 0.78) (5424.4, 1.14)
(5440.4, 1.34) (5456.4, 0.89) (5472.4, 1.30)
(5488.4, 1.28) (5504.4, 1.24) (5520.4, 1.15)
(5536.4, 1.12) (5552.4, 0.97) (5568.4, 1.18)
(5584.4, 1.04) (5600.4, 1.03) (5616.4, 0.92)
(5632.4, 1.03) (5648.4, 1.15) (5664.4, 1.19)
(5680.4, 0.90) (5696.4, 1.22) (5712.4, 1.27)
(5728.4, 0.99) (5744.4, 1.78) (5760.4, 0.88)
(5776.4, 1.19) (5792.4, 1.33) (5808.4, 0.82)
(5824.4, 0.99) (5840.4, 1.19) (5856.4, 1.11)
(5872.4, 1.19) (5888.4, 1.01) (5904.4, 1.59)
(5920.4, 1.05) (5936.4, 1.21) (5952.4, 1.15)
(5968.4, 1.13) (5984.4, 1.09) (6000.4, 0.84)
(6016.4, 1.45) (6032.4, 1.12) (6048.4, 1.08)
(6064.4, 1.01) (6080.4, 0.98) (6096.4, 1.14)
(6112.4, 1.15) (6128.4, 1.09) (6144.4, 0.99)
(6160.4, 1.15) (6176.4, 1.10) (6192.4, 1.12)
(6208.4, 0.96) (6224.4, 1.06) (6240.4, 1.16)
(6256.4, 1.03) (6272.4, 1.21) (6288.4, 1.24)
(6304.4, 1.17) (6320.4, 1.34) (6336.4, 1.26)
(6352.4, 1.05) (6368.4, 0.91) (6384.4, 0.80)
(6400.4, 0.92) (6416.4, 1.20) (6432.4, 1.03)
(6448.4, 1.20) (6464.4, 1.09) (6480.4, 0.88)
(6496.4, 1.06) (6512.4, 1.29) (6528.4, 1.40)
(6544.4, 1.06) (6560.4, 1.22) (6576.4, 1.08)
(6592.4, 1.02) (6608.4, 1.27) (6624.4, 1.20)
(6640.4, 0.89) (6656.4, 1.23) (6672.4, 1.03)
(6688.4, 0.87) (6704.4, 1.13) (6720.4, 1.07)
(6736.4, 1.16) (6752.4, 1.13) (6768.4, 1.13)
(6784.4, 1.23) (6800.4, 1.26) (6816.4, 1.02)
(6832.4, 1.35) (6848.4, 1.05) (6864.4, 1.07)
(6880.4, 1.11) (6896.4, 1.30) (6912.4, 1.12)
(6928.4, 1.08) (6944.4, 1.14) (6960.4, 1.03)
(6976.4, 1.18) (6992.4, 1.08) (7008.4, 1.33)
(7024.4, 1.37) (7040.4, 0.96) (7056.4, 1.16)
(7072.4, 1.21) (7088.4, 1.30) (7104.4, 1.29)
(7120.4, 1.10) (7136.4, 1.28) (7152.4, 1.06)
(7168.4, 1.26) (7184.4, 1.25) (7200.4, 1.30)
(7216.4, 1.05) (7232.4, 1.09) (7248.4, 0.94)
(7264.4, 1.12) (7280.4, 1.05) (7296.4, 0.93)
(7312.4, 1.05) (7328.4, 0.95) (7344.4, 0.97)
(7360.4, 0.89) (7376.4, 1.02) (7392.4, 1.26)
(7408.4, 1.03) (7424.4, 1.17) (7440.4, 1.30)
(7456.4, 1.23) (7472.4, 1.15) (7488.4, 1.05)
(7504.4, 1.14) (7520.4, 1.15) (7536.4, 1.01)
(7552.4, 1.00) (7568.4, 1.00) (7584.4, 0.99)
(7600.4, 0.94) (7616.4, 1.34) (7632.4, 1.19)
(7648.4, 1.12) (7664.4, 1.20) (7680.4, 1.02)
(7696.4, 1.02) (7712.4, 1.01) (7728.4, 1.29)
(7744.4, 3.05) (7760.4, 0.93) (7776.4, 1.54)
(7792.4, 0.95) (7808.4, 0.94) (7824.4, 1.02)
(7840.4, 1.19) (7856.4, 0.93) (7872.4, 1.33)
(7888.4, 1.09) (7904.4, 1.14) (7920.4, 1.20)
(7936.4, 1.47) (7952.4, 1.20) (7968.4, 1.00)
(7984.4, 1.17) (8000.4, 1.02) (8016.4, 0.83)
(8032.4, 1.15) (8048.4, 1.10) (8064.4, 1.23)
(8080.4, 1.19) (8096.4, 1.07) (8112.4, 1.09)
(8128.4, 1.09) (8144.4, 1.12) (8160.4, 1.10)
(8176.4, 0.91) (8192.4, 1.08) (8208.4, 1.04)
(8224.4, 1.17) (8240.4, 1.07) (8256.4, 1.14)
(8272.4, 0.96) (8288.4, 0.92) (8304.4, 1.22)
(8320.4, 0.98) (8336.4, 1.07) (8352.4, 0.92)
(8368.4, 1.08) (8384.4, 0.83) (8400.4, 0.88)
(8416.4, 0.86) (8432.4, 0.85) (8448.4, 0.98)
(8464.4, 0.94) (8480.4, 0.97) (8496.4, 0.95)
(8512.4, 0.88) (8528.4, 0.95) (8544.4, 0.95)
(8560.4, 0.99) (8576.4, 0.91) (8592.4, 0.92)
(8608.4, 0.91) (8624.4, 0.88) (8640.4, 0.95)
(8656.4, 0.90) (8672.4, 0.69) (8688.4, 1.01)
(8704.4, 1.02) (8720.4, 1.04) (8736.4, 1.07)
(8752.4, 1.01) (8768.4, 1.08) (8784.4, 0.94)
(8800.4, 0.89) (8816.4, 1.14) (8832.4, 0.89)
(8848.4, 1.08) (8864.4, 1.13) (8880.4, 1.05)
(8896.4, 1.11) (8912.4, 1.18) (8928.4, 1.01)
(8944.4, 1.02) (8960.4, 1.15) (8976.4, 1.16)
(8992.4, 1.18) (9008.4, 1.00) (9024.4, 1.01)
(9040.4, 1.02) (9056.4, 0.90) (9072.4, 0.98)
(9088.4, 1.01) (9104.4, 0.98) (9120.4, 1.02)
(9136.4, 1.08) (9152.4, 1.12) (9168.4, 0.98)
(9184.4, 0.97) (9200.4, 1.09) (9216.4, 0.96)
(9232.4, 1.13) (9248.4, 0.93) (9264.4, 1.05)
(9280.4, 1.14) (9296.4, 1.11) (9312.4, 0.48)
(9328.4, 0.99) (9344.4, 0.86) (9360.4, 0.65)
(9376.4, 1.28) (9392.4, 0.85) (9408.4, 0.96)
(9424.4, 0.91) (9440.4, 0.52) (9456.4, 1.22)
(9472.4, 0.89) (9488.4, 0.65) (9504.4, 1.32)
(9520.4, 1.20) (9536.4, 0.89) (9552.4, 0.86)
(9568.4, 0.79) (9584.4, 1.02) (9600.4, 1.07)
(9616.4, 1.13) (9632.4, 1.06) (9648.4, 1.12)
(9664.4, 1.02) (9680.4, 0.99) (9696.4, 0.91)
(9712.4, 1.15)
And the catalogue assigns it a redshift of 0.18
